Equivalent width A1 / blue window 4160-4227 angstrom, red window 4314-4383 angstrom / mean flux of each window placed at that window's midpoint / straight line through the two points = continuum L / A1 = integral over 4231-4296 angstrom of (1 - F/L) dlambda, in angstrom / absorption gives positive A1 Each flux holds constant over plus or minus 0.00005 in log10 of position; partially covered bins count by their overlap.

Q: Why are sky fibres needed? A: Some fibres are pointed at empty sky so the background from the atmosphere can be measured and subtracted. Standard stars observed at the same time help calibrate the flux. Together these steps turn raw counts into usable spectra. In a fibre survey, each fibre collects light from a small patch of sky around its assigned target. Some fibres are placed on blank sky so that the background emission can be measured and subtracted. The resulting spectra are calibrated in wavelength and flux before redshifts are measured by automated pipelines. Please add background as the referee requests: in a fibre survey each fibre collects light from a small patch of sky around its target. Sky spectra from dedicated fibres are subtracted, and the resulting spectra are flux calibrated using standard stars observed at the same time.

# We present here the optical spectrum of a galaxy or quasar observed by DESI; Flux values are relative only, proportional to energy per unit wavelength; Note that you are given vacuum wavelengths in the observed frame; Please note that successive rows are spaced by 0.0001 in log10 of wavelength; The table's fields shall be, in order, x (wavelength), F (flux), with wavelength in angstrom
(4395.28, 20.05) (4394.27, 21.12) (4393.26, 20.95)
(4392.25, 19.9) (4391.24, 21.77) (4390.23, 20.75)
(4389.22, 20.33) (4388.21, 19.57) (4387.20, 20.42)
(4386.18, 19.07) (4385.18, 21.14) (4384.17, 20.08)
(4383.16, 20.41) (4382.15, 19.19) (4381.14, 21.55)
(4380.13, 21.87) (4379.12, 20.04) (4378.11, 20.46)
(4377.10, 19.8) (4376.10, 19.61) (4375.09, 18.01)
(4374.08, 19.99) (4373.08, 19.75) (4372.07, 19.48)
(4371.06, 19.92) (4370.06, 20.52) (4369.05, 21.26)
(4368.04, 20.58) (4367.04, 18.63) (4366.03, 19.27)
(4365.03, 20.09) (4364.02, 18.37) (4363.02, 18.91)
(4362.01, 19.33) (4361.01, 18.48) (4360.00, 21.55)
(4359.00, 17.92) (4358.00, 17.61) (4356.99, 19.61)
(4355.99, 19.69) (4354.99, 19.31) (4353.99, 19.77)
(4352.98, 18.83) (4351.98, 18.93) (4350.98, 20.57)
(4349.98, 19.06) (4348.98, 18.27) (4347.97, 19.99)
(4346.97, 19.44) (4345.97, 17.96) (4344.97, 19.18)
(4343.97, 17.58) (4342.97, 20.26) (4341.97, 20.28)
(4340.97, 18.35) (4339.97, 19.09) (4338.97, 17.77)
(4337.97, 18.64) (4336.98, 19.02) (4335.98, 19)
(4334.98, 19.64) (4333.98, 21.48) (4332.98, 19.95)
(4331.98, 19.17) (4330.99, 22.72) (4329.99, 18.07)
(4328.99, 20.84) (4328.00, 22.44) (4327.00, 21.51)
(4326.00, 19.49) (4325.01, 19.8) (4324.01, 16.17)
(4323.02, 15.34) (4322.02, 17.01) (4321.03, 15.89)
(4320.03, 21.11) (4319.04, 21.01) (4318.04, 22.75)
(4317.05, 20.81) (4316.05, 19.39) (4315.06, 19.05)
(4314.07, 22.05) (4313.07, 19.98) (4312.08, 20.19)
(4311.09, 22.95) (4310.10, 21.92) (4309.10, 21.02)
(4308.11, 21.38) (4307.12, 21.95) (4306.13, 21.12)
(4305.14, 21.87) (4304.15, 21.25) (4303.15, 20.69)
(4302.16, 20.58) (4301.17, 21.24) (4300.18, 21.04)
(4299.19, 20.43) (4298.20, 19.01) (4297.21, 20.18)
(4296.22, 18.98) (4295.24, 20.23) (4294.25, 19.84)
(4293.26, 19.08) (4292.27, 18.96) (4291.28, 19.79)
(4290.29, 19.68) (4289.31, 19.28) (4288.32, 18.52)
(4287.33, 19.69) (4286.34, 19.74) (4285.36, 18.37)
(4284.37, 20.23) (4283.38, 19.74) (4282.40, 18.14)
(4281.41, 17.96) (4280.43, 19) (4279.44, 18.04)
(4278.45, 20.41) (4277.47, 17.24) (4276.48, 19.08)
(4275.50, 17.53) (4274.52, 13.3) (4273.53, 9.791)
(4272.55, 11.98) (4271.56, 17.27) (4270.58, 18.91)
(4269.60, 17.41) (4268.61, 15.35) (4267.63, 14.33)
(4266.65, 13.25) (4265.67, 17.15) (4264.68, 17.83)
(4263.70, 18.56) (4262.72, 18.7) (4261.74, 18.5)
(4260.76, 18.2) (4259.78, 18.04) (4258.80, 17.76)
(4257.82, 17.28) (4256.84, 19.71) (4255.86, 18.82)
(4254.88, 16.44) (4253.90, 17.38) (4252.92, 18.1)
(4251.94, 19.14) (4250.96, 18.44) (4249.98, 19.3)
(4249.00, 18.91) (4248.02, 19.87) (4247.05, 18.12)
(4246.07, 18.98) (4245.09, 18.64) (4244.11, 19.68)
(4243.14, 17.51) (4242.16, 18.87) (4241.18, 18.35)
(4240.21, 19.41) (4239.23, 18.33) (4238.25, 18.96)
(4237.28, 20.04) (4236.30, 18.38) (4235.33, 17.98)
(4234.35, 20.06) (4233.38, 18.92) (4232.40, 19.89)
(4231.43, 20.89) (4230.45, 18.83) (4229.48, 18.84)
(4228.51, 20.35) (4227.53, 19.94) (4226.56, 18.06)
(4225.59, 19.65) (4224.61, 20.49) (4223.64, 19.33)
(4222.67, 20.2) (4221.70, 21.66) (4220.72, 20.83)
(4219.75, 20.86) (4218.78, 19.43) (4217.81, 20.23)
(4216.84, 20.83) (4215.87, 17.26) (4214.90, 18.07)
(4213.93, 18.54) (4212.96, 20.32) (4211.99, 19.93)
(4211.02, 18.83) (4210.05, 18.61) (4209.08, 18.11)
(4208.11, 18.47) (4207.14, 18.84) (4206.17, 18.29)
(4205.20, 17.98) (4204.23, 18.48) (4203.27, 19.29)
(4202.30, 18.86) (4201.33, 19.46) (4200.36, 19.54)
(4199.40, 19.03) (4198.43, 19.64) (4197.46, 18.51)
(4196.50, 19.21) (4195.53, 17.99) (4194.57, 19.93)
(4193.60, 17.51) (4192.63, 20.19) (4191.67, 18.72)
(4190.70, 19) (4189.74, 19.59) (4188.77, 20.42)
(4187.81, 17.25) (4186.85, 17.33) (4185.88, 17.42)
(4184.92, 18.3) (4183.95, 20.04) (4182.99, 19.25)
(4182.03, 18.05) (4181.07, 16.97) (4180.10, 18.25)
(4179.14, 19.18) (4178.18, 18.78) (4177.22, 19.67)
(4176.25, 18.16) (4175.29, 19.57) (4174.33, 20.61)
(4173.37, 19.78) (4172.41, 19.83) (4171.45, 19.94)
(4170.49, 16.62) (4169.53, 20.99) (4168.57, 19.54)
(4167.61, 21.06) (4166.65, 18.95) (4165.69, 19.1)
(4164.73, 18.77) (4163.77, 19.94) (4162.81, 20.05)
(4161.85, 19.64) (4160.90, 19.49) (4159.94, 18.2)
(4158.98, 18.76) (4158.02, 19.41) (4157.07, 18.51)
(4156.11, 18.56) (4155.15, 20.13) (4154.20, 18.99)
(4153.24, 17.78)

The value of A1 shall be 3.69 angstrom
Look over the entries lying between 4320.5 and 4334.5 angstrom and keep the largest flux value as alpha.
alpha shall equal 22.72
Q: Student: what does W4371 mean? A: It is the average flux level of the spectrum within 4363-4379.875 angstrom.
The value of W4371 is 19.7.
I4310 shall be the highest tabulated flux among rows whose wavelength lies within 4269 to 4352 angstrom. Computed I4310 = 22.95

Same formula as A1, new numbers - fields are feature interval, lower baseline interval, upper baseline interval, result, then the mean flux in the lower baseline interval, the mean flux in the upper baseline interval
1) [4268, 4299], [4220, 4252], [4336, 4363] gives 1.70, 19.3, 19.1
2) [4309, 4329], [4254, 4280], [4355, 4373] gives -1.84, 17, 19.5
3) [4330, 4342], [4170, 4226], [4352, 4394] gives 0.11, 19.1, 19.8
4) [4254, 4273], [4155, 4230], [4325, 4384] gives 2.18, 19.2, 19.6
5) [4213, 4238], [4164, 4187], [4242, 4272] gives -1.67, 19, 17.9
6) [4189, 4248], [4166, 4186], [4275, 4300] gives -0.12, 19.1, 19.2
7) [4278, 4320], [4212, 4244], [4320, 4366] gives -1.99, 19.4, 19.2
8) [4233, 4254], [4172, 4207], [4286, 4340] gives 0.61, 18.9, 20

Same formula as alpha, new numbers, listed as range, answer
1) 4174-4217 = 20.83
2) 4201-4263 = 21.66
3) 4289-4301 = 21.04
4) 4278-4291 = 20.41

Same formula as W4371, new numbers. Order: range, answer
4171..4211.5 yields 18.9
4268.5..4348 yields 19.3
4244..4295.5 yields 18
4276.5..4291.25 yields 19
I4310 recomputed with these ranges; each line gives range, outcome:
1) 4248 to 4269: 19.87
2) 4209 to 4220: 20.86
